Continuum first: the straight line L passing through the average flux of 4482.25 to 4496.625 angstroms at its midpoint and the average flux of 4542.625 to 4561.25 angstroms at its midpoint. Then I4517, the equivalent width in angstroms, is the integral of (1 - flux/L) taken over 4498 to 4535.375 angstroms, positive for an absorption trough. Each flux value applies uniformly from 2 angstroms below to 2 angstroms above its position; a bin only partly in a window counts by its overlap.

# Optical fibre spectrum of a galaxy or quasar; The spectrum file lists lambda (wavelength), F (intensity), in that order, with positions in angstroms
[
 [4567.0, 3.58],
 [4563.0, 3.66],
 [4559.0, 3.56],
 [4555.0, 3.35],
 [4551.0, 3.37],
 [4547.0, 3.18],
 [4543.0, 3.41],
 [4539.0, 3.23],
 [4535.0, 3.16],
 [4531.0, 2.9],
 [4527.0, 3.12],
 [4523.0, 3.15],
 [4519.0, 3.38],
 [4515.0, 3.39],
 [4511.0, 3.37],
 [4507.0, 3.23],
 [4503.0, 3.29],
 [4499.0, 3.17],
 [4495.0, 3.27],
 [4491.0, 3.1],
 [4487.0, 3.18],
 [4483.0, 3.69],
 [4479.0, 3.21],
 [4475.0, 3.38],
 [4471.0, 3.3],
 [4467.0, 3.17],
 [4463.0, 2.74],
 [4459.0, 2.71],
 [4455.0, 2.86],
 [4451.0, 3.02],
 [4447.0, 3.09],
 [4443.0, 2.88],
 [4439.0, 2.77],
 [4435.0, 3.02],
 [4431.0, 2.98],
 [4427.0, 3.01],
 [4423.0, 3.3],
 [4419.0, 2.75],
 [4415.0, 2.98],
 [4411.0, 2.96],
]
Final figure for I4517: 1.1 angstroms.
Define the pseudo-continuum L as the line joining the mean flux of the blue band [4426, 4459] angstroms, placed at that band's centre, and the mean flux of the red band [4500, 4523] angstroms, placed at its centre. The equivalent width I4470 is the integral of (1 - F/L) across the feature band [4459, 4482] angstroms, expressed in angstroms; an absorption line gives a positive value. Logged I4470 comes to -0.40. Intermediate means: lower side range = 2.94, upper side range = 3.31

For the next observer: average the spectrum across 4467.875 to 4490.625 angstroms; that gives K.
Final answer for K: 3.33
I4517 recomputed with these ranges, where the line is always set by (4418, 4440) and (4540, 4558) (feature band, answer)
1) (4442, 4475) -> 0.8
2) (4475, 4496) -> -1.0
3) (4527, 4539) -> 0.8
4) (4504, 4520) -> -0.5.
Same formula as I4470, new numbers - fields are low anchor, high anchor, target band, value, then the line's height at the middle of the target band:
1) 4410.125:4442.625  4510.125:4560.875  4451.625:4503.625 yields -0.68 angstroms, 3.11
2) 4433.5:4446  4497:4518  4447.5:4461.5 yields 0.48 angstroms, 2.99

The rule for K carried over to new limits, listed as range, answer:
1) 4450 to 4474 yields 2.98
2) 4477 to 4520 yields 3.3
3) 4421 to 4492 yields 3.08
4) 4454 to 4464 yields 2.76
